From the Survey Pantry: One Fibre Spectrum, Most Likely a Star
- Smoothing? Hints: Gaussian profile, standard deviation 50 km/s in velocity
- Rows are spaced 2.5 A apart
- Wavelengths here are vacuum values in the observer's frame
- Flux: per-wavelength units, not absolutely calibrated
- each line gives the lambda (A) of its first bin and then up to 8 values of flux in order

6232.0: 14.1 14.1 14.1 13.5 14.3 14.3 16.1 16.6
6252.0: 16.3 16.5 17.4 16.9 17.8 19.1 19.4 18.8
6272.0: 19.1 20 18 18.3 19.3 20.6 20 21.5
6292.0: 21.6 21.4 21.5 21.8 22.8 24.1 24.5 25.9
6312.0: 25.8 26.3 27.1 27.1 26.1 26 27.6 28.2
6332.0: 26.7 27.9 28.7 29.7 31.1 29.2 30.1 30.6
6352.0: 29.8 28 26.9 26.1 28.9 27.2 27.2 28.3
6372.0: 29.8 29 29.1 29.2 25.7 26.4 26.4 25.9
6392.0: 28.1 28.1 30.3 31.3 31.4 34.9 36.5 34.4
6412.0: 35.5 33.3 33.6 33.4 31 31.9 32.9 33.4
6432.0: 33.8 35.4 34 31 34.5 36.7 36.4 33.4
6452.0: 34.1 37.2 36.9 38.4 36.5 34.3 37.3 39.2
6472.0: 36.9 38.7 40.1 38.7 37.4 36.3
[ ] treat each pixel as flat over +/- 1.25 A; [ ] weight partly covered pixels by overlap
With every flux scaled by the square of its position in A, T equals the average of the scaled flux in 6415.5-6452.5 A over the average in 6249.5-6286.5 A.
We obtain 1.9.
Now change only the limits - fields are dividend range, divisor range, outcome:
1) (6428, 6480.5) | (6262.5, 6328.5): 1.69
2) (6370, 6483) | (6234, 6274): 2.12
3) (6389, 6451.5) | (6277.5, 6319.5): 1.51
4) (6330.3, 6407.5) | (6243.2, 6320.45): 1.45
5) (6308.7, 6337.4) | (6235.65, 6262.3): 1.75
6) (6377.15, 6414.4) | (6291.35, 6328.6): 1.26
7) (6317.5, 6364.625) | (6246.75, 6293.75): 1.54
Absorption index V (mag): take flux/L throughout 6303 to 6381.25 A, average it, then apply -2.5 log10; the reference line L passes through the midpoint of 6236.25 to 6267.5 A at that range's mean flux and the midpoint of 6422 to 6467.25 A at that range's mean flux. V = -0.12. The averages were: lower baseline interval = 16.3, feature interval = 27.8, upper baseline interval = 34.7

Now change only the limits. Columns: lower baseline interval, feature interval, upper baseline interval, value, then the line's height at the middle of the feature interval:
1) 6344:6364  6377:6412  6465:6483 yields 0.06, 31.8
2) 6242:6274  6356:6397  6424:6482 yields 0.03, 28.5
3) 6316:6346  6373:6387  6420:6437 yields 0.10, 30.6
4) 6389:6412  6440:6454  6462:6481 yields 0.02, 35.7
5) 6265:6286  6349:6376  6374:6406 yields -0.07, 26.6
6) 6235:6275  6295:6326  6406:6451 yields -0.12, 22.3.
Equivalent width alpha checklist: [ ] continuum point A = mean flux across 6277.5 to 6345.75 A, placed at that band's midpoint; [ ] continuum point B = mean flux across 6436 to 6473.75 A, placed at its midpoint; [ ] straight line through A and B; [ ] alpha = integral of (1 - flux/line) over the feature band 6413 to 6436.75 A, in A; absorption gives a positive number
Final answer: 0.2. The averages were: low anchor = 24.8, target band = 33.2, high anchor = 35.8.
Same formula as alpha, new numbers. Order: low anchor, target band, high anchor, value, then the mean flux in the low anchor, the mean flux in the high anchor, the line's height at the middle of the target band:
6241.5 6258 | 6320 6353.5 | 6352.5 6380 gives -4.6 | 16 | 28.2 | 25.1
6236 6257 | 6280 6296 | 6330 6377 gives -0.1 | 15.4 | 28.6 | 20.5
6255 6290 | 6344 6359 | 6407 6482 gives -1.4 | 18.9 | 35.3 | 26.4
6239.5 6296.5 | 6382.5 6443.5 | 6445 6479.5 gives 0.6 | 18.3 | 36.9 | 32.2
